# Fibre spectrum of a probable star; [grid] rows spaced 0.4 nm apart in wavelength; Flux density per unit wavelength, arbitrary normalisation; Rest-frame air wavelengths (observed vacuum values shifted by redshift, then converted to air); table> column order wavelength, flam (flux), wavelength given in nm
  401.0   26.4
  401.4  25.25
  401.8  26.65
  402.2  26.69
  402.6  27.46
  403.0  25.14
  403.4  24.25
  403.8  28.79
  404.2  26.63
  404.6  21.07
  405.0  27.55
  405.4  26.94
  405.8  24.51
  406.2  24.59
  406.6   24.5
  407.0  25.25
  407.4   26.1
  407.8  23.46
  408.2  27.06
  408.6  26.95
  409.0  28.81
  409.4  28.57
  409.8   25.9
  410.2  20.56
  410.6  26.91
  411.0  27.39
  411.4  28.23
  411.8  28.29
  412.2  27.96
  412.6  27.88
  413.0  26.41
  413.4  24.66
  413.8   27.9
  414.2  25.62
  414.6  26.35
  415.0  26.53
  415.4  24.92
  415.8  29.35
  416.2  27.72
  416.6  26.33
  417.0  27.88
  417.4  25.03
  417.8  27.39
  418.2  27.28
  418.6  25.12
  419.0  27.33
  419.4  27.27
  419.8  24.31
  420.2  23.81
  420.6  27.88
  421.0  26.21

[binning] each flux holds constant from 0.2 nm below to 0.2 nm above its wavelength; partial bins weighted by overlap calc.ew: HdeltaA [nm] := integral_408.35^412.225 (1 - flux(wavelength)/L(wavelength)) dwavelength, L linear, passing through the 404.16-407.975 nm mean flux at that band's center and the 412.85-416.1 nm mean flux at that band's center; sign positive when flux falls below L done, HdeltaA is -0.17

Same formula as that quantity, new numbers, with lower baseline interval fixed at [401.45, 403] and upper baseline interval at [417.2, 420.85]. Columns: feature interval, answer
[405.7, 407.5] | 0.10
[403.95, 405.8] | 0.07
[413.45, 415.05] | -0.01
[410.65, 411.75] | -0.06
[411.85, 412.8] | -0.06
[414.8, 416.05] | -0.03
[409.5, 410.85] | 0.08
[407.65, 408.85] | 0.02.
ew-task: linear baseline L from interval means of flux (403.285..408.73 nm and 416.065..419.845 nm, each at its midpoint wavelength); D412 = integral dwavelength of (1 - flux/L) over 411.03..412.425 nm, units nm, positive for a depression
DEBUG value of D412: -0.11 nm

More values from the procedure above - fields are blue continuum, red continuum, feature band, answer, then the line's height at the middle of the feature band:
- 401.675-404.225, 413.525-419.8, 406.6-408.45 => 0.08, 26.6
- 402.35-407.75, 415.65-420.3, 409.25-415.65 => -0.09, 26.1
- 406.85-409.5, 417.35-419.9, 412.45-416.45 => -0.04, 26.5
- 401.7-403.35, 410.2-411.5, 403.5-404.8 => 0.04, 26.3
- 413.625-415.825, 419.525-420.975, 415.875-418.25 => -0.08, 26.1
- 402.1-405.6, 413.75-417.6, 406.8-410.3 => 0.04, 26.3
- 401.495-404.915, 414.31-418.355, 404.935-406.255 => 0.01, 26.1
